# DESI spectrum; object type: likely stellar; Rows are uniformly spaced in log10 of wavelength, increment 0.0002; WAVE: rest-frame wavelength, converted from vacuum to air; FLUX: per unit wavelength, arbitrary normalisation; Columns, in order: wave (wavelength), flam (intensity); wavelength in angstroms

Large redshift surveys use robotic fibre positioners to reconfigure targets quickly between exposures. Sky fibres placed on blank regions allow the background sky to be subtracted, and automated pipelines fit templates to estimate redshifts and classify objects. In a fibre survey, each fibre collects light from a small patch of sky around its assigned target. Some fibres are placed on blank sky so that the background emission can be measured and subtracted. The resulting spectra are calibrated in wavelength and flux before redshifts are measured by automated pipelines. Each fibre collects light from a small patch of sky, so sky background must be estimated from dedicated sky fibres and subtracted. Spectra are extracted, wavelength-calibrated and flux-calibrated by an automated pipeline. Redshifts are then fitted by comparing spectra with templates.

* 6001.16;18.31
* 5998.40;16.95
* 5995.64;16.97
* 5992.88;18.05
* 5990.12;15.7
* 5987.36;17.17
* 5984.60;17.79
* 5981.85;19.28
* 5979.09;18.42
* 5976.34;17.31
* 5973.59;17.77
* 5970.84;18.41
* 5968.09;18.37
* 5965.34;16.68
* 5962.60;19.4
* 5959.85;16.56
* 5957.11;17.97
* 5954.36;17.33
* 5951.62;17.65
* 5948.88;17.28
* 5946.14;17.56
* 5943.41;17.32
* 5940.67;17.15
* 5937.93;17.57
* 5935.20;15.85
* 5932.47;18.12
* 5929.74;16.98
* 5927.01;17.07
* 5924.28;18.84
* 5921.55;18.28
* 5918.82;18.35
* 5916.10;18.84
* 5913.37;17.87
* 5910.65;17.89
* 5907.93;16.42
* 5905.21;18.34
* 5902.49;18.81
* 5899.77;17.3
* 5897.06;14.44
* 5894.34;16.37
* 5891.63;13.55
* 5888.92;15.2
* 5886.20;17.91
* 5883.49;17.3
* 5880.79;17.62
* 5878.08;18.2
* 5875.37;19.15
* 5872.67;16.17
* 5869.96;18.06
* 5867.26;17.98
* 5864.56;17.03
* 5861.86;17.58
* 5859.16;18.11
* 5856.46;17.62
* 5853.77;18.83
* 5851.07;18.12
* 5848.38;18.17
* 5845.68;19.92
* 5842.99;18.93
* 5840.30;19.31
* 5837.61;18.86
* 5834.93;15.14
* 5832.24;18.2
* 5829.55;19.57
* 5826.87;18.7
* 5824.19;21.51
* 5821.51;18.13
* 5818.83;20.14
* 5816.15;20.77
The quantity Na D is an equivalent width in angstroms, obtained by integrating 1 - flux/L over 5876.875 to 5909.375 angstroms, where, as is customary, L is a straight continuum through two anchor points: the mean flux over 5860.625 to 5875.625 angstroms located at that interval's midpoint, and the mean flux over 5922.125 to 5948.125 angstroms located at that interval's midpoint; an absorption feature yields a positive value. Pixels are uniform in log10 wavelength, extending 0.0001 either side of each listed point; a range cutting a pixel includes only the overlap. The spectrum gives 1.3 angstroms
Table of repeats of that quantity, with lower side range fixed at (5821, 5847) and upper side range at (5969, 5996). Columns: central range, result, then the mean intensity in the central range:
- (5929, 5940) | 0.6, 17.1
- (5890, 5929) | 2.1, 17.3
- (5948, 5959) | 0.3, 17.5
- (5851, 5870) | 0.8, 17.9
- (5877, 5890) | 0.9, 17.3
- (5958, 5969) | 0.1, 17.7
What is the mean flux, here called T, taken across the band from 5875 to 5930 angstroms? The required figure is 17.3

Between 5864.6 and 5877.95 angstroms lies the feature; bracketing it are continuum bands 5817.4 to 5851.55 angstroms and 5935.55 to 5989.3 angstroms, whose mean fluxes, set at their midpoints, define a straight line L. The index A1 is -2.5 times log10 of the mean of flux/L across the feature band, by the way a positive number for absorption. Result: 0.04 mag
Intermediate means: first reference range 18.8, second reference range 17.7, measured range 17.8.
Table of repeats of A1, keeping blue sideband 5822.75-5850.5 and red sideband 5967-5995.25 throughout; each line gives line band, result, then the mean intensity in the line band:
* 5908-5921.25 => 0.01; 18.1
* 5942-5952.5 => 0.04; 17.4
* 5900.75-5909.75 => 0.03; 17.8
